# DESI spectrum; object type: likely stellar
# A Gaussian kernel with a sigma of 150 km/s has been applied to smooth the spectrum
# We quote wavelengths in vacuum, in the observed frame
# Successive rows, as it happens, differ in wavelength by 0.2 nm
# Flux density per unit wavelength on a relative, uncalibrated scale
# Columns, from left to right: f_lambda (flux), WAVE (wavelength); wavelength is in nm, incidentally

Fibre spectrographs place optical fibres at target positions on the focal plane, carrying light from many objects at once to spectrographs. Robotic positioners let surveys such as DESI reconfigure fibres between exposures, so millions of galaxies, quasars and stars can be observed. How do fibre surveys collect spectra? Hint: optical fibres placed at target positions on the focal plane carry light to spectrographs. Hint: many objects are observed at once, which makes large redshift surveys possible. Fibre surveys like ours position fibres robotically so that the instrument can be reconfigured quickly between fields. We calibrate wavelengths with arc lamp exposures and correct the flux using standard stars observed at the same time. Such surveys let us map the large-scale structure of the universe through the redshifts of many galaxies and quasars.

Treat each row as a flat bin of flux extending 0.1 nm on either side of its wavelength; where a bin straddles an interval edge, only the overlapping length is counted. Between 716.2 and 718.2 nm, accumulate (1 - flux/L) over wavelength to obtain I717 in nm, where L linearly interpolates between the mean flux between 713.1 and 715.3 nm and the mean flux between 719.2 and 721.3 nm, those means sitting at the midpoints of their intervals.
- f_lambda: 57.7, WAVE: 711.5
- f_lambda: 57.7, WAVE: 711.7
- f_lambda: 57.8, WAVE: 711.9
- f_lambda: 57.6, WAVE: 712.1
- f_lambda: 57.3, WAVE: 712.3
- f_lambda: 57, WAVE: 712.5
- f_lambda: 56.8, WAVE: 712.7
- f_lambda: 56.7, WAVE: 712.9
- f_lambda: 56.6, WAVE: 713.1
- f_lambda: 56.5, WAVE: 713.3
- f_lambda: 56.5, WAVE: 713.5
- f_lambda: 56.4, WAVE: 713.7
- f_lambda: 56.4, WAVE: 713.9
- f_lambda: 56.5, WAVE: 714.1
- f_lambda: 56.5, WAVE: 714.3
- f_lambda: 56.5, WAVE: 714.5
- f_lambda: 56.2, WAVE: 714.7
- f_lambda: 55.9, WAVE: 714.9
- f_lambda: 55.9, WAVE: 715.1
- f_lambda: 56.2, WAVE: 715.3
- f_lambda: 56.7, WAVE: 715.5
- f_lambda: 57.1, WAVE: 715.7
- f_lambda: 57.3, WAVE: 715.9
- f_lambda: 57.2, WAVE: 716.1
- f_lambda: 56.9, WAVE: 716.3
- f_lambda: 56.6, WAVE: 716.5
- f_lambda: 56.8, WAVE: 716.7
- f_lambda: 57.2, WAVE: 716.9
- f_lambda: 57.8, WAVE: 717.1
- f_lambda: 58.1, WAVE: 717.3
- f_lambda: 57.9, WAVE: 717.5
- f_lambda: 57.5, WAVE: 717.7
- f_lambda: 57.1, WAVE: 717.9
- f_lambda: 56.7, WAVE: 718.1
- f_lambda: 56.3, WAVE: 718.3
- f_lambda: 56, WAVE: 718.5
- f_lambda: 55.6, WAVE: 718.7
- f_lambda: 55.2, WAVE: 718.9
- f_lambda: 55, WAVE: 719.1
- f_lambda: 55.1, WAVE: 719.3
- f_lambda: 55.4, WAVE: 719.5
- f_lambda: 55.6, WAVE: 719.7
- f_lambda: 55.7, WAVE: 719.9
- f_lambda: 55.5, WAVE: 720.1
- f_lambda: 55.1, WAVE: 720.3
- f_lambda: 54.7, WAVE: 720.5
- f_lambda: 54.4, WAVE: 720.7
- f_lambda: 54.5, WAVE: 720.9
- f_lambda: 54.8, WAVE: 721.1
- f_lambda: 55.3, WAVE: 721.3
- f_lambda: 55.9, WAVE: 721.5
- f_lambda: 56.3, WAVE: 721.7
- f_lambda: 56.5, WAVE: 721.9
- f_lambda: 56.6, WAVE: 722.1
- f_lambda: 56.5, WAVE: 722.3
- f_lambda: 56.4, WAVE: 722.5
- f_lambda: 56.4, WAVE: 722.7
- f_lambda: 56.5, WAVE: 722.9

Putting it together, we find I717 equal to -0.06 nm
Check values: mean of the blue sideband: 56.3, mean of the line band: 57.3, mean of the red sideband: 55.1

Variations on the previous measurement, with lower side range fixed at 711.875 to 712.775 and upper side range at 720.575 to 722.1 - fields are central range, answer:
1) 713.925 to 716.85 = 0.00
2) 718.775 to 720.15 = 0.01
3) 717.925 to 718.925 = 0.00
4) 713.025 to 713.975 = 0.01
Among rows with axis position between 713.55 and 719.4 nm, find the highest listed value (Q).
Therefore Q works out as 58.1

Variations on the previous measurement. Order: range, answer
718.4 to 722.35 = 56.6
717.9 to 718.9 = 56.7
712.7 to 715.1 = 56.8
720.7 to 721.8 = 56.3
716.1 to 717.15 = 57.8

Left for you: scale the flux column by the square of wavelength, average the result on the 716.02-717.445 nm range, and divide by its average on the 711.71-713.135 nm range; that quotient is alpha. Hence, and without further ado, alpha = 1.01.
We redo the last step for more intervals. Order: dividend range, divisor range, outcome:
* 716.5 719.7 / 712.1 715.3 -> 1.01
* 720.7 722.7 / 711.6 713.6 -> 1.00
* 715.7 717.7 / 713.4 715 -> 1.02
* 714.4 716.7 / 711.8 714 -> 1.00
